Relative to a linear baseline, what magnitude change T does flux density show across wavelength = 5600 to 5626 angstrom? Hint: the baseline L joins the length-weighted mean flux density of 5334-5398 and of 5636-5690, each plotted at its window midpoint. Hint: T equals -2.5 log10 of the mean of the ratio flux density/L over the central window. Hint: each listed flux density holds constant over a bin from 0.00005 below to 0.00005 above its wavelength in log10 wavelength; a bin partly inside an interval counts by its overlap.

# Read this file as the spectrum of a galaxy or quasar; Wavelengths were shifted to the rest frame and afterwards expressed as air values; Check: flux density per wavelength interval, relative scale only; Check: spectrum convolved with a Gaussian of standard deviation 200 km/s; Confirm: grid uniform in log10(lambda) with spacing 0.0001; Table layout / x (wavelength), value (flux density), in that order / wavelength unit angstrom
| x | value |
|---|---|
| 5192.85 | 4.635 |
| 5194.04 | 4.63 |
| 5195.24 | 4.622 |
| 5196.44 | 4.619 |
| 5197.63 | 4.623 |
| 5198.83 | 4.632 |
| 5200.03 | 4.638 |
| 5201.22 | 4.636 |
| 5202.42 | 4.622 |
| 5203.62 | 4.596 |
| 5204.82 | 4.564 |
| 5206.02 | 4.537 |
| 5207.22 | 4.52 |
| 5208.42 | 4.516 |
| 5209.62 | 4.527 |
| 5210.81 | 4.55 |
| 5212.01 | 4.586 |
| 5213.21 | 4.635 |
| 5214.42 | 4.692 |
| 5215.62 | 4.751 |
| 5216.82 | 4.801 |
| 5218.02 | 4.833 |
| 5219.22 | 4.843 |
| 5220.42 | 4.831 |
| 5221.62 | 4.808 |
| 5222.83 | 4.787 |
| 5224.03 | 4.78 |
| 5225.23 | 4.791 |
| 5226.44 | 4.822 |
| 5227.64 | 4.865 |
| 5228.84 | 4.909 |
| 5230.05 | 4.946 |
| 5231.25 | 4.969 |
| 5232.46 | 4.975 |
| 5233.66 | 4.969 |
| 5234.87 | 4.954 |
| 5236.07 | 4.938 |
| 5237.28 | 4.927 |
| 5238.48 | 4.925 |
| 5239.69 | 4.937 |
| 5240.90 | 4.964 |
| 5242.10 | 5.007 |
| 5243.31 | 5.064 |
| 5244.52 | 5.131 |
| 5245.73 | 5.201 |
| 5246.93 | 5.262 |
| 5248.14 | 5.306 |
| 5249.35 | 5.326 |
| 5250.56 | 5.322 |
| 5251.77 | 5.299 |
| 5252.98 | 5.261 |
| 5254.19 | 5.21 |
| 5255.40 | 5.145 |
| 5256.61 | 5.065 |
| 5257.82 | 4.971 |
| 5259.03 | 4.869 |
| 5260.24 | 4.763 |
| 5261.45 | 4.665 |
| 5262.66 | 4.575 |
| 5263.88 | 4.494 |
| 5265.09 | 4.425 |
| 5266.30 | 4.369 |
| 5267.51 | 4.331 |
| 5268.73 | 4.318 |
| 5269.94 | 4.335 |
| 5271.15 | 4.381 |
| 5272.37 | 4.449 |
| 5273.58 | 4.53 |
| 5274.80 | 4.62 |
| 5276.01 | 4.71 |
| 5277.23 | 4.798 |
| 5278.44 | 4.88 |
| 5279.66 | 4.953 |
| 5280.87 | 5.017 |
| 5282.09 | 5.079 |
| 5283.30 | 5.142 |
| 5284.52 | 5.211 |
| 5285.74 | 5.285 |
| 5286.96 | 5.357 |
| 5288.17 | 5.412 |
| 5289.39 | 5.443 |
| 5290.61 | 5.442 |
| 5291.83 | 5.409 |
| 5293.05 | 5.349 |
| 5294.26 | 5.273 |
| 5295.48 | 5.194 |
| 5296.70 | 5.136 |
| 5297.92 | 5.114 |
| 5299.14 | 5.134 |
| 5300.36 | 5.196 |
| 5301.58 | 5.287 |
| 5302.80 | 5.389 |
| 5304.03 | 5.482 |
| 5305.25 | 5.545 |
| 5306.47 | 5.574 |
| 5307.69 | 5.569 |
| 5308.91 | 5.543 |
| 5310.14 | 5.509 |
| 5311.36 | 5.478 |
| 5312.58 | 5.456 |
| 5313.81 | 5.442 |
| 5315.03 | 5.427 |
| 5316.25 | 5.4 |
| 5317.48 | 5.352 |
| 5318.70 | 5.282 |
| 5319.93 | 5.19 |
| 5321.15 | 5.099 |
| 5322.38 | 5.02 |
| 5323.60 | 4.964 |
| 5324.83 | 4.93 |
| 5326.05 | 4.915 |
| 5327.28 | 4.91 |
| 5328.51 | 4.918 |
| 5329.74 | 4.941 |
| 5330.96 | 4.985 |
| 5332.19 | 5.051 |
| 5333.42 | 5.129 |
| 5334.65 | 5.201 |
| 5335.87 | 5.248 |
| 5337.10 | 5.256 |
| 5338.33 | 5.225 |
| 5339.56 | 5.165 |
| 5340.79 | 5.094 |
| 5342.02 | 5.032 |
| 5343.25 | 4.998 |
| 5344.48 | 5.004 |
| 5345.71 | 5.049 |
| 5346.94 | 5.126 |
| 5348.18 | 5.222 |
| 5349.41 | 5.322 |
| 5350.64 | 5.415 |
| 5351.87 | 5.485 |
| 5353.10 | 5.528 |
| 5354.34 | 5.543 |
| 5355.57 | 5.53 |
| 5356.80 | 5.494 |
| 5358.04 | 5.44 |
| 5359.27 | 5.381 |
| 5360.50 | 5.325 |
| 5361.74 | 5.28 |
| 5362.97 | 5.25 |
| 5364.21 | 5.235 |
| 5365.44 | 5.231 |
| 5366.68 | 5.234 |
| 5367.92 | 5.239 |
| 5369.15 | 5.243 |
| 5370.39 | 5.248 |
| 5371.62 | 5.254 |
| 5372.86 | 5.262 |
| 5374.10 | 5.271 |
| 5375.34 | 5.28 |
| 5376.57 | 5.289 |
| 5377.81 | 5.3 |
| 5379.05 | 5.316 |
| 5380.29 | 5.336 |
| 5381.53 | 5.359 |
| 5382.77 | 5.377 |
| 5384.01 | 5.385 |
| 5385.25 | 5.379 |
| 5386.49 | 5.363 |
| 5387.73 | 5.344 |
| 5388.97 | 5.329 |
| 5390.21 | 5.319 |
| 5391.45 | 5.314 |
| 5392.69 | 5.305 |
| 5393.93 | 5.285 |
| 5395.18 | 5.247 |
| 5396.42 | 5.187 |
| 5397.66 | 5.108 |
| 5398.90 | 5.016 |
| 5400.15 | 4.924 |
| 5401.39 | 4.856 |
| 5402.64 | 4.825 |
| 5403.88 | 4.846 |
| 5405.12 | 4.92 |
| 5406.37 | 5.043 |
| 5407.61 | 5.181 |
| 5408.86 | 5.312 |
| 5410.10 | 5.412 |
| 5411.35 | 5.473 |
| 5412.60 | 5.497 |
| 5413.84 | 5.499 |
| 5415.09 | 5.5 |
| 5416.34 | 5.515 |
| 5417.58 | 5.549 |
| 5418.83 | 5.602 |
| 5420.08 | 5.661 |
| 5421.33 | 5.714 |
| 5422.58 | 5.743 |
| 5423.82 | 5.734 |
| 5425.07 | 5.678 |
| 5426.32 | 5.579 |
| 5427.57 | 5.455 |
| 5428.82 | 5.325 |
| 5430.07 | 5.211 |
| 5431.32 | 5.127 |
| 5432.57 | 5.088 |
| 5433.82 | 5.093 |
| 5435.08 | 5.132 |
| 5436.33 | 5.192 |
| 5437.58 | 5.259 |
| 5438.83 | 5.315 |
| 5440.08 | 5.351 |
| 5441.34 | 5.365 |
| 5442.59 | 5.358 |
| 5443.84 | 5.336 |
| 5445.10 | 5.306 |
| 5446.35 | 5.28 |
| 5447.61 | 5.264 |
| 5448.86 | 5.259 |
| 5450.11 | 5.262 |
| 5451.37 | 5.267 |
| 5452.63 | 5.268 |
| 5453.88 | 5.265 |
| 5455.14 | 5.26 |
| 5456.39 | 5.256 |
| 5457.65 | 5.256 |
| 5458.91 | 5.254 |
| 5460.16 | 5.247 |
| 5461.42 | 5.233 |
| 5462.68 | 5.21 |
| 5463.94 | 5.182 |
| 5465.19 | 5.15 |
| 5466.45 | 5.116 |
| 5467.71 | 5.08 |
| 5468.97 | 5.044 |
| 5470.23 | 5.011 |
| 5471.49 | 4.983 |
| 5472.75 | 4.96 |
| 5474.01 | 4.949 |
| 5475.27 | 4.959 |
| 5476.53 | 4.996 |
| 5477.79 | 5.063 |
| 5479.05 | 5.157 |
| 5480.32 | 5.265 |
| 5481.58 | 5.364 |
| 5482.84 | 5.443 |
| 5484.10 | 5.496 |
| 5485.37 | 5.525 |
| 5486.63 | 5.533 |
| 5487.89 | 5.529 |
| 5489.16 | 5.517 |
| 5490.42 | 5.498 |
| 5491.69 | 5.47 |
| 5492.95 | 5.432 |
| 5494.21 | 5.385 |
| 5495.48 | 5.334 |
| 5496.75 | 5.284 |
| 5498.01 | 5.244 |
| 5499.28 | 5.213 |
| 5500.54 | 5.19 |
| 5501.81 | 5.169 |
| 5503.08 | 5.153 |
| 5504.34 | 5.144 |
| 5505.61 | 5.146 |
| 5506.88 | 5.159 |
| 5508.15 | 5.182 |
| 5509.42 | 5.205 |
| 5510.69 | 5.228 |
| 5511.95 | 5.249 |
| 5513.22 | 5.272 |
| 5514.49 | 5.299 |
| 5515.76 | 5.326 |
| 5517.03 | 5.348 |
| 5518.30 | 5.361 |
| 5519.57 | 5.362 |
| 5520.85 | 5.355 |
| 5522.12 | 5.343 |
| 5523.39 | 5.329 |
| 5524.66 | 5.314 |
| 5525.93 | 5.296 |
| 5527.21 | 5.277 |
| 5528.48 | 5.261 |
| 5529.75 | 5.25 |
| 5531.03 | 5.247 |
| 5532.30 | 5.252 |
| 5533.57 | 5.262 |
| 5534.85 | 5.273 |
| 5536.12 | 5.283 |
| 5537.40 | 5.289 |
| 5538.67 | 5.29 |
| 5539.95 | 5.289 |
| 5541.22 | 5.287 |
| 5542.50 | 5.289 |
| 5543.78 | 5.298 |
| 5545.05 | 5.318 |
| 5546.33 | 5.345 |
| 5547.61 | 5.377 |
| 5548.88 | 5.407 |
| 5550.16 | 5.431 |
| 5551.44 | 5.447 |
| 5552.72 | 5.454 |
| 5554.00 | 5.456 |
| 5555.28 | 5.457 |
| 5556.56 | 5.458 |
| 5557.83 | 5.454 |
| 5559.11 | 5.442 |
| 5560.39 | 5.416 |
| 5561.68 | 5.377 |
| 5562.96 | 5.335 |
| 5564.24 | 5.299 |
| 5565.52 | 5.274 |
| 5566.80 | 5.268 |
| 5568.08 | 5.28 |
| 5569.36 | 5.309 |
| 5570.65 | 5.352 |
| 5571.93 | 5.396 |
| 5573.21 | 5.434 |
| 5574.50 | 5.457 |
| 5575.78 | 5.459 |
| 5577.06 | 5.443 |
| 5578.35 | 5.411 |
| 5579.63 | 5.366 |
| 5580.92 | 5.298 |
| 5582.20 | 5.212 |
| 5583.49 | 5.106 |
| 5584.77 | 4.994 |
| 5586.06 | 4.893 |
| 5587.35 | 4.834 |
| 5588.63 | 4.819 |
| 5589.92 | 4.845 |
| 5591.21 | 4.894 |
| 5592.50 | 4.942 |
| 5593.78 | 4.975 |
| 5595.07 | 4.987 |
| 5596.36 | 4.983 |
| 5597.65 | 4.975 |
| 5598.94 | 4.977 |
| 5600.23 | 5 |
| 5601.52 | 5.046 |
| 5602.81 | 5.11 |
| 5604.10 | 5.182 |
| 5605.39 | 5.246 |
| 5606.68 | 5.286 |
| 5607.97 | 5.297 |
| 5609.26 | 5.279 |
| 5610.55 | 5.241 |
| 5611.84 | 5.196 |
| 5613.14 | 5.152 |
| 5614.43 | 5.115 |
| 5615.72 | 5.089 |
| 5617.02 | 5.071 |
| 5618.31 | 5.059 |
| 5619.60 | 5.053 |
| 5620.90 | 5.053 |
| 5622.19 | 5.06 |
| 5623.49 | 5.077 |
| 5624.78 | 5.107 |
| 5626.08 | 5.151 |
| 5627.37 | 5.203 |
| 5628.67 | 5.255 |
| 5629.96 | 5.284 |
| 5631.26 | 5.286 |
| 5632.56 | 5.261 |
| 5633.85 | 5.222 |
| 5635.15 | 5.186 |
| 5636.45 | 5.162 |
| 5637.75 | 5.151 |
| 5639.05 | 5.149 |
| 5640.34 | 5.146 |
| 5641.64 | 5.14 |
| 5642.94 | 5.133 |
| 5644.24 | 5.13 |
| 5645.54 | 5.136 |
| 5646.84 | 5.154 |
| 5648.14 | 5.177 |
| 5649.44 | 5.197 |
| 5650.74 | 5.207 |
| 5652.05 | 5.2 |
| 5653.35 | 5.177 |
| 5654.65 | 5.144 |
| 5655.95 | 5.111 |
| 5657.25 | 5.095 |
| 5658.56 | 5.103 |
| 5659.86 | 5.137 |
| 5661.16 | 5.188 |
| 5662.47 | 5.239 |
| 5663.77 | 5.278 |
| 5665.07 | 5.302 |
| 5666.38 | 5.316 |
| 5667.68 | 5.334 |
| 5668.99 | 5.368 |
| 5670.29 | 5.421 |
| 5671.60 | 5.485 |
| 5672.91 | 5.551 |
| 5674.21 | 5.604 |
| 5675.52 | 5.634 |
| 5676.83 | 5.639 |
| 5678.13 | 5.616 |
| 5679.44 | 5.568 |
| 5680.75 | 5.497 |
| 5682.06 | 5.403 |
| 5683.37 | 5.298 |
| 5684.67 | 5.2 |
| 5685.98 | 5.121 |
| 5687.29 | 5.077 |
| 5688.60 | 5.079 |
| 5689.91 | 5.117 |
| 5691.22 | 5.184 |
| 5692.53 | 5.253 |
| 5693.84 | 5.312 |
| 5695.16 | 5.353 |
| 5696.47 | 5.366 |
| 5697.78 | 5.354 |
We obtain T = 0.03 mag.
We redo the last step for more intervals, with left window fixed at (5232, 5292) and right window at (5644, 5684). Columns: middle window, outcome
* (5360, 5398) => -0.049 mag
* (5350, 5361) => -0.090 mag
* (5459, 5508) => -0.018 mag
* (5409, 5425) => -0.099 mag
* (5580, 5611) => 0.040 mag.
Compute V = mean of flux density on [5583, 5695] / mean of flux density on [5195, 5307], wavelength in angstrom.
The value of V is 1.05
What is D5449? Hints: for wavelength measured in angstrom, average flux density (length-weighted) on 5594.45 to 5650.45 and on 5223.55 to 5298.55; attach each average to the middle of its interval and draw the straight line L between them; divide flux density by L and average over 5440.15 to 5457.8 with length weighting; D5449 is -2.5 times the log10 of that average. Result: -0.05 mag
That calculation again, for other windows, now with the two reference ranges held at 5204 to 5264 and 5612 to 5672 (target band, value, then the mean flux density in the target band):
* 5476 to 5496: -0.06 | 5.38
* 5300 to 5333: -0.06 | 5.25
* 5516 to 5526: -0.05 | 5.34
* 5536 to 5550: -0.04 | 5.32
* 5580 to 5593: 0.03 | 4.99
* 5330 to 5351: -0.04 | 5.14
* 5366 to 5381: -0.06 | 5.27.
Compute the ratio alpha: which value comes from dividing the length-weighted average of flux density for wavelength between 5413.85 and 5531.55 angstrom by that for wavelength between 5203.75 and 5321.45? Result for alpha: 1.06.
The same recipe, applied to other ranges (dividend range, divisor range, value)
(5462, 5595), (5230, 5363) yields 1.03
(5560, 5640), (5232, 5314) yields 1.02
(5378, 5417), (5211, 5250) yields 1.07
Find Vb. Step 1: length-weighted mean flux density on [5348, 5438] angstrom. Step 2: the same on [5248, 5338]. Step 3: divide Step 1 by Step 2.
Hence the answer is 1.05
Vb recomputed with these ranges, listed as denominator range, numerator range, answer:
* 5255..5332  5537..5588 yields 1.05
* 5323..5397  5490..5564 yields 1.01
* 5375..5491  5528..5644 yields 0.99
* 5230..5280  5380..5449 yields 1.09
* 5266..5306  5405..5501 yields 1.06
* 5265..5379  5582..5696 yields 1.00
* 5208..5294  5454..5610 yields 1.07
